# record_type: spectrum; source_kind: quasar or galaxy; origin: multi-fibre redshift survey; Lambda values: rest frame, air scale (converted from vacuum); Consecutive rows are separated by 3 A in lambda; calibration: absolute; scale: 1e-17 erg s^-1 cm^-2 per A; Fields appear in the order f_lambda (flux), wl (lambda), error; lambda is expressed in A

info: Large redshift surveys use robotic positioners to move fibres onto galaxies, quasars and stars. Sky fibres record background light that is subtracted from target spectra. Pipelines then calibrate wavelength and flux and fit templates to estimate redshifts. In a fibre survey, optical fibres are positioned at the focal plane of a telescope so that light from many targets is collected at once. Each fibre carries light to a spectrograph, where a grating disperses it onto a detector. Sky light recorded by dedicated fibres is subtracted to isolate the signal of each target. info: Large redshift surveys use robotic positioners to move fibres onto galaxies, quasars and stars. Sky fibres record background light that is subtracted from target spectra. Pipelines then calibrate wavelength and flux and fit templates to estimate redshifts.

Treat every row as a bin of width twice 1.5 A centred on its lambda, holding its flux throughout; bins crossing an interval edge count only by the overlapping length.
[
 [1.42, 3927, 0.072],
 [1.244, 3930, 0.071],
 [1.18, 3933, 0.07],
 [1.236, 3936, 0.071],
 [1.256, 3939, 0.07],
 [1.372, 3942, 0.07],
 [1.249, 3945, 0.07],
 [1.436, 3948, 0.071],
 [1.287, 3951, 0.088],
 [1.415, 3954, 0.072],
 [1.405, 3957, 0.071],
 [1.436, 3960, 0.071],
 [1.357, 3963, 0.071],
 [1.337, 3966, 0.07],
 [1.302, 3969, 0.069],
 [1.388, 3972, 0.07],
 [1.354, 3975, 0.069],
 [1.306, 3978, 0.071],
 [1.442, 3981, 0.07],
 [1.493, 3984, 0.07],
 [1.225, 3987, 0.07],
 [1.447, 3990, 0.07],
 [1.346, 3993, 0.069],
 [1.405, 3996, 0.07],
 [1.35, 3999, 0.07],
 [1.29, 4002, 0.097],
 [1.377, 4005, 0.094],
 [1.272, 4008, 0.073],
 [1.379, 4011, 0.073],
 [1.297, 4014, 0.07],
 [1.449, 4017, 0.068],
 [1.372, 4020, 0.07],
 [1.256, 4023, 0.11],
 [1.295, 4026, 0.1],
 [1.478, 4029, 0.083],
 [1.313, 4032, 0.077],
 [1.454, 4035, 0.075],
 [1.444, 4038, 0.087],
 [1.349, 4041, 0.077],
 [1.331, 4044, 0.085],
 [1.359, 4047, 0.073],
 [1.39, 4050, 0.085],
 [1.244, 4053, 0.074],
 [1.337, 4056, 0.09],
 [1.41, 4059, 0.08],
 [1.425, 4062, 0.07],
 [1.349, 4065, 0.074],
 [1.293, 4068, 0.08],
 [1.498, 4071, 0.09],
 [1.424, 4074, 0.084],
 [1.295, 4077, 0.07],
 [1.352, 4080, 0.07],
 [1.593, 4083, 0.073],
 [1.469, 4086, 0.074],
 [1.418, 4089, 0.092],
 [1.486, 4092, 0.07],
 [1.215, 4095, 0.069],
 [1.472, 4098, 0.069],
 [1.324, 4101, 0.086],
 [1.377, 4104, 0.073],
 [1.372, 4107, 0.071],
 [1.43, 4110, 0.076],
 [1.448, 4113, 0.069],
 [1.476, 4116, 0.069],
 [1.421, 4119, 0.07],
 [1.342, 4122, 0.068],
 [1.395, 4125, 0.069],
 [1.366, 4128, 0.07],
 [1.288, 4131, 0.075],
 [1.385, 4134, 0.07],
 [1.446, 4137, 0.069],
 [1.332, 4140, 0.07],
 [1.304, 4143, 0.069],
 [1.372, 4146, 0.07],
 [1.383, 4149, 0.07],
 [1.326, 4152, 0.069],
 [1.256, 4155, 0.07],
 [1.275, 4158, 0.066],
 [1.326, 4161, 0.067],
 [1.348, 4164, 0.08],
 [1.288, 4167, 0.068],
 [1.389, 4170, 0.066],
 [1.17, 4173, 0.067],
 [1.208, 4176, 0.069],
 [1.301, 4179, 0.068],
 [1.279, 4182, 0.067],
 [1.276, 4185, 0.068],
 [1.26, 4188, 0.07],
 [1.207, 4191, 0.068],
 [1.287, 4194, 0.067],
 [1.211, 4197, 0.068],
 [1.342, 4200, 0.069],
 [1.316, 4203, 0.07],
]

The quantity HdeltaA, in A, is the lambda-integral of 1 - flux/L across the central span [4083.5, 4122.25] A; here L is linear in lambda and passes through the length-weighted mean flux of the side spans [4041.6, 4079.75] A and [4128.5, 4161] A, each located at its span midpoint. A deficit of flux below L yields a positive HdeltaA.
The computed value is -1.8 A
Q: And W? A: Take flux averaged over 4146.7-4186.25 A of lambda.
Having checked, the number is 1.3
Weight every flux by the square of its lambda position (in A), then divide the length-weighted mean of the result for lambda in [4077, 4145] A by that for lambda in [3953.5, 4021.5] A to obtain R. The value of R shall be 1.1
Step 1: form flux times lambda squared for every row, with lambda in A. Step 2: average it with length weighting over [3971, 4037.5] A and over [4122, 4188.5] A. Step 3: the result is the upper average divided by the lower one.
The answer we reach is 1.04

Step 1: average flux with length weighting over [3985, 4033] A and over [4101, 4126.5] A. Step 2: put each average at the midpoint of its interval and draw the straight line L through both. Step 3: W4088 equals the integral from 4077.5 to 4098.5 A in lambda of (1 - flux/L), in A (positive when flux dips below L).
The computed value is -0.5 A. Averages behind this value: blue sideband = 1.35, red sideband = 1.4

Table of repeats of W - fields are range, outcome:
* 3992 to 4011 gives 1.34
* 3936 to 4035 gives 1.36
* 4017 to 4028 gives 1.33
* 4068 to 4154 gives 1.39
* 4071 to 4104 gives 1.41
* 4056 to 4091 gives 1.41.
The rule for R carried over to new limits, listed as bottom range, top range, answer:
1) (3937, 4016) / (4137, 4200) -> 1.05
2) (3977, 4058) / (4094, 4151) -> 1.07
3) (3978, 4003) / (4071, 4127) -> 1.08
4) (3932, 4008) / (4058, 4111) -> 1.10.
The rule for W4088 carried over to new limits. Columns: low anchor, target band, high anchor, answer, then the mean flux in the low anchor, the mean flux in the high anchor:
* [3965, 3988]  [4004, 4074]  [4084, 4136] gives 0.6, 1.36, 1.4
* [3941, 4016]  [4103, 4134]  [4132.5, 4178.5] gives -1.5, 1.36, 1.32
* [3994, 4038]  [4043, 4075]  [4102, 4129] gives 0.2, 1.36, 1.4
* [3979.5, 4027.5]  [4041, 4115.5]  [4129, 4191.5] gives -3.1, 1.36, 1.31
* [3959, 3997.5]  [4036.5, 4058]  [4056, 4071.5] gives 0.4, 1.37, 1.38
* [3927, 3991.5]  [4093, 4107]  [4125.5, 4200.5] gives -0.4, 1.34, 1.31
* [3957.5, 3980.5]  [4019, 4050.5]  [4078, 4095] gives 0.8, 1.36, 1.44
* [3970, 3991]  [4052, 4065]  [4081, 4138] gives 0.3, 1.38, 1.41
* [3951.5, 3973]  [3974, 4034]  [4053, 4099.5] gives 1.0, 1.37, 1.4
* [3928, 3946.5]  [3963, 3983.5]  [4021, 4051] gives -1.0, 1.26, 1.37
